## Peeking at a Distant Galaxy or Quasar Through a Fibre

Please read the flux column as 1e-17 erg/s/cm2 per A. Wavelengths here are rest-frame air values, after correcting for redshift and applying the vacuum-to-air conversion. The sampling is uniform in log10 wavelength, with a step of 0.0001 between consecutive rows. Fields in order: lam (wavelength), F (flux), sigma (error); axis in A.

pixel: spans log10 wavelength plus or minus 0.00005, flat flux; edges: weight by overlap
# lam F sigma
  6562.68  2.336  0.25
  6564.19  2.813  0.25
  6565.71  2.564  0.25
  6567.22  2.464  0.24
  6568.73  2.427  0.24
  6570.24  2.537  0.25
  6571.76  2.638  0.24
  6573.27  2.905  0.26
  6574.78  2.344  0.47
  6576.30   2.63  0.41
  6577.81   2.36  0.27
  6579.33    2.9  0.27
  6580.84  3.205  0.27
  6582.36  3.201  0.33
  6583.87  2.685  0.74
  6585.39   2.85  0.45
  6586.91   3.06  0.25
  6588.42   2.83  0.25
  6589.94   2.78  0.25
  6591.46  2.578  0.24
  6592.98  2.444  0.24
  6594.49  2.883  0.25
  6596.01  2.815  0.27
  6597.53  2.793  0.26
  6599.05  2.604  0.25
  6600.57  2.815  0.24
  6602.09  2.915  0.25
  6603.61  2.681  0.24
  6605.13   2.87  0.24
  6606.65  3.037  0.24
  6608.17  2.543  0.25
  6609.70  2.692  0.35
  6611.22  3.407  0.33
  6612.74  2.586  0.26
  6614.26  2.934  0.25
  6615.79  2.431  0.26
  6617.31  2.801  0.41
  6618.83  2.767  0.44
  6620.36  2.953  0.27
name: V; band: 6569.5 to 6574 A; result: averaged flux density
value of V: 2.69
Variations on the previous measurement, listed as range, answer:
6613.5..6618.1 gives 2.72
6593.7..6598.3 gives 2.83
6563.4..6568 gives 2.61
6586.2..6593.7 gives 2.74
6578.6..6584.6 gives 3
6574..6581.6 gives 2.69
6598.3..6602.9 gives 2.78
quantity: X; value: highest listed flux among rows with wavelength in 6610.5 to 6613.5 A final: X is 3.407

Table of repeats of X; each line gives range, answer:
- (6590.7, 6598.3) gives 2.883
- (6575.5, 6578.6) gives 2.63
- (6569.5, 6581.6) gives 3.205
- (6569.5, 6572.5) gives 2.638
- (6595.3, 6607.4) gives 3.037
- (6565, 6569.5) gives 2.564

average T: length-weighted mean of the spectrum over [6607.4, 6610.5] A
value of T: 2.63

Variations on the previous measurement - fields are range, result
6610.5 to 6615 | 2.98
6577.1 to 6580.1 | 2.64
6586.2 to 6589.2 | 2.95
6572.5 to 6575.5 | 2.63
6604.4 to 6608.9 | 2.82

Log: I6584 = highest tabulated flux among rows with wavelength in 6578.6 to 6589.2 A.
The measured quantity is 3.205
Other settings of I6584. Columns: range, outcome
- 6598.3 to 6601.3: 2.815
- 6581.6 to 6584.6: 3.201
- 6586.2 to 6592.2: 3.06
